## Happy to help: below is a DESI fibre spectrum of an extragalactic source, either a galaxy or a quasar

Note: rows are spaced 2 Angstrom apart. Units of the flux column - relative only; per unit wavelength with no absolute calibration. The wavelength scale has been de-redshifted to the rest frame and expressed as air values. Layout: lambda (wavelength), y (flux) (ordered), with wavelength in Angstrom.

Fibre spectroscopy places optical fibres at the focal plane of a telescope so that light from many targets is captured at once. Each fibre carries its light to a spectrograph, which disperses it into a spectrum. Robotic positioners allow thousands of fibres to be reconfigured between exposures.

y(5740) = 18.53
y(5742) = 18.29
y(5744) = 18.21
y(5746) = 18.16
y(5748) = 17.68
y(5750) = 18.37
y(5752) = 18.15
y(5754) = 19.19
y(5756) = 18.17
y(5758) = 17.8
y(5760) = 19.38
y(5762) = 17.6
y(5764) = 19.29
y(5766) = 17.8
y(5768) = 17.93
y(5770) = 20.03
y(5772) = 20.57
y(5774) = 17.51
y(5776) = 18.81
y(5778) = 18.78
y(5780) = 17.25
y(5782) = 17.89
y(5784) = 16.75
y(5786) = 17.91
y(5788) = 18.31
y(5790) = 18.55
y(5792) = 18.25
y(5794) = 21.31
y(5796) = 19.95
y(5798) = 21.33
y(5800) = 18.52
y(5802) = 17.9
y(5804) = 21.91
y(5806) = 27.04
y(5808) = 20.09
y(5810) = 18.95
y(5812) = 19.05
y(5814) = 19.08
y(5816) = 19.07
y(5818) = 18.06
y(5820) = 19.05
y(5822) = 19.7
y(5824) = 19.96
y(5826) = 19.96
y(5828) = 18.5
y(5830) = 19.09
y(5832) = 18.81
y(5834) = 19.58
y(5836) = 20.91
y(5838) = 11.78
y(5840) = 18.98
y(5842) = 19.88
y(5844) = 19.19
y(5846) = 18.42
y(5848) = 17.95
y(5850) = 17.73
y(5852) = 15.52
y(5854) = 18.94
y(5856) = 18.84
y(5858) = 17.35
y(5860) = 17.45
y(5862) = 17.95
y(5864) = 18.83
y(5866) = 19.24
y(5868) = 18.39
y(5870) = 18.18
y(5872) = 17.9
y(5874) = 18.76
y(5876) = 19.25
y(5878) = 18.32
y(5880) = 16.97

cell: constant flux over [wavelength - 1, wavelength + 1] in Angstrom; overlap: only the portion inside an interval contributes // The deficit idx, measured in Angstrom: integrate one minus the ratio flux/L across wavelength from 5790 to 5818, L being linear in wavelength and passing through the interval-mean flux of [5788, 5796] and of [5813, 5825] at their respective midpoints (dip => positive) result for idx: -1.2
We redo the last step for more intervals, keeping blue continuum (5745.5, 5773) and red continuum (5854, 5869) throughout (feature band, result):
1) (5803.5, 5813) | -1.5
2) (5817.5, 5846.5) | -0.6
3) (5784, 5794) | 0.1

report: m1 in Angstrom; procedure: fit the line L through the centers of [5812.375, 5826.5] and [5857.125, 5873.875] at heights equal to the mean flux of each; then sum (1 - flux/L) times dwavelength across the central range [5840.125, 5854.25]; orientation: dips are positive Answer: 0.3 Angstrom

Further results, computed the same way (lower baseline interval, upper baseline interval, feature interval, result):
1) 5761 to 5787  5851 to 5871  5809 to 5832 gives -1.2 Angstrom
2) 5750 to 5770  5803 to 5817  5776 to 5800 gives 1.2 Angstrom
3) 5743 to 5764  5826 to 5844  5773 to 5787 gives 0.4 Angstrom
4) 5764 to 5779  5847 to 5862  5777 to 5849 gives -3.4 Angstrom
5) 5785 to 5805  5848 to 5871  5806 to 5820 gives -0.4 Angstrom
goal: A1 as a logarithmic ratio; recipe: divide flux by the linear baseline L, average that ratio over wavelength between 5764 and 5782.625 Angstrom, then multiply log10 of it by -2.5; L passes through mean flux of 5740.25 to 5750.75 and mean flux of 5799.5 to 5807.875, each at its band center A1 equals 0.06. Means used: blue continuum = 18.2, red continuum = 21.4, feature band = 18.6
